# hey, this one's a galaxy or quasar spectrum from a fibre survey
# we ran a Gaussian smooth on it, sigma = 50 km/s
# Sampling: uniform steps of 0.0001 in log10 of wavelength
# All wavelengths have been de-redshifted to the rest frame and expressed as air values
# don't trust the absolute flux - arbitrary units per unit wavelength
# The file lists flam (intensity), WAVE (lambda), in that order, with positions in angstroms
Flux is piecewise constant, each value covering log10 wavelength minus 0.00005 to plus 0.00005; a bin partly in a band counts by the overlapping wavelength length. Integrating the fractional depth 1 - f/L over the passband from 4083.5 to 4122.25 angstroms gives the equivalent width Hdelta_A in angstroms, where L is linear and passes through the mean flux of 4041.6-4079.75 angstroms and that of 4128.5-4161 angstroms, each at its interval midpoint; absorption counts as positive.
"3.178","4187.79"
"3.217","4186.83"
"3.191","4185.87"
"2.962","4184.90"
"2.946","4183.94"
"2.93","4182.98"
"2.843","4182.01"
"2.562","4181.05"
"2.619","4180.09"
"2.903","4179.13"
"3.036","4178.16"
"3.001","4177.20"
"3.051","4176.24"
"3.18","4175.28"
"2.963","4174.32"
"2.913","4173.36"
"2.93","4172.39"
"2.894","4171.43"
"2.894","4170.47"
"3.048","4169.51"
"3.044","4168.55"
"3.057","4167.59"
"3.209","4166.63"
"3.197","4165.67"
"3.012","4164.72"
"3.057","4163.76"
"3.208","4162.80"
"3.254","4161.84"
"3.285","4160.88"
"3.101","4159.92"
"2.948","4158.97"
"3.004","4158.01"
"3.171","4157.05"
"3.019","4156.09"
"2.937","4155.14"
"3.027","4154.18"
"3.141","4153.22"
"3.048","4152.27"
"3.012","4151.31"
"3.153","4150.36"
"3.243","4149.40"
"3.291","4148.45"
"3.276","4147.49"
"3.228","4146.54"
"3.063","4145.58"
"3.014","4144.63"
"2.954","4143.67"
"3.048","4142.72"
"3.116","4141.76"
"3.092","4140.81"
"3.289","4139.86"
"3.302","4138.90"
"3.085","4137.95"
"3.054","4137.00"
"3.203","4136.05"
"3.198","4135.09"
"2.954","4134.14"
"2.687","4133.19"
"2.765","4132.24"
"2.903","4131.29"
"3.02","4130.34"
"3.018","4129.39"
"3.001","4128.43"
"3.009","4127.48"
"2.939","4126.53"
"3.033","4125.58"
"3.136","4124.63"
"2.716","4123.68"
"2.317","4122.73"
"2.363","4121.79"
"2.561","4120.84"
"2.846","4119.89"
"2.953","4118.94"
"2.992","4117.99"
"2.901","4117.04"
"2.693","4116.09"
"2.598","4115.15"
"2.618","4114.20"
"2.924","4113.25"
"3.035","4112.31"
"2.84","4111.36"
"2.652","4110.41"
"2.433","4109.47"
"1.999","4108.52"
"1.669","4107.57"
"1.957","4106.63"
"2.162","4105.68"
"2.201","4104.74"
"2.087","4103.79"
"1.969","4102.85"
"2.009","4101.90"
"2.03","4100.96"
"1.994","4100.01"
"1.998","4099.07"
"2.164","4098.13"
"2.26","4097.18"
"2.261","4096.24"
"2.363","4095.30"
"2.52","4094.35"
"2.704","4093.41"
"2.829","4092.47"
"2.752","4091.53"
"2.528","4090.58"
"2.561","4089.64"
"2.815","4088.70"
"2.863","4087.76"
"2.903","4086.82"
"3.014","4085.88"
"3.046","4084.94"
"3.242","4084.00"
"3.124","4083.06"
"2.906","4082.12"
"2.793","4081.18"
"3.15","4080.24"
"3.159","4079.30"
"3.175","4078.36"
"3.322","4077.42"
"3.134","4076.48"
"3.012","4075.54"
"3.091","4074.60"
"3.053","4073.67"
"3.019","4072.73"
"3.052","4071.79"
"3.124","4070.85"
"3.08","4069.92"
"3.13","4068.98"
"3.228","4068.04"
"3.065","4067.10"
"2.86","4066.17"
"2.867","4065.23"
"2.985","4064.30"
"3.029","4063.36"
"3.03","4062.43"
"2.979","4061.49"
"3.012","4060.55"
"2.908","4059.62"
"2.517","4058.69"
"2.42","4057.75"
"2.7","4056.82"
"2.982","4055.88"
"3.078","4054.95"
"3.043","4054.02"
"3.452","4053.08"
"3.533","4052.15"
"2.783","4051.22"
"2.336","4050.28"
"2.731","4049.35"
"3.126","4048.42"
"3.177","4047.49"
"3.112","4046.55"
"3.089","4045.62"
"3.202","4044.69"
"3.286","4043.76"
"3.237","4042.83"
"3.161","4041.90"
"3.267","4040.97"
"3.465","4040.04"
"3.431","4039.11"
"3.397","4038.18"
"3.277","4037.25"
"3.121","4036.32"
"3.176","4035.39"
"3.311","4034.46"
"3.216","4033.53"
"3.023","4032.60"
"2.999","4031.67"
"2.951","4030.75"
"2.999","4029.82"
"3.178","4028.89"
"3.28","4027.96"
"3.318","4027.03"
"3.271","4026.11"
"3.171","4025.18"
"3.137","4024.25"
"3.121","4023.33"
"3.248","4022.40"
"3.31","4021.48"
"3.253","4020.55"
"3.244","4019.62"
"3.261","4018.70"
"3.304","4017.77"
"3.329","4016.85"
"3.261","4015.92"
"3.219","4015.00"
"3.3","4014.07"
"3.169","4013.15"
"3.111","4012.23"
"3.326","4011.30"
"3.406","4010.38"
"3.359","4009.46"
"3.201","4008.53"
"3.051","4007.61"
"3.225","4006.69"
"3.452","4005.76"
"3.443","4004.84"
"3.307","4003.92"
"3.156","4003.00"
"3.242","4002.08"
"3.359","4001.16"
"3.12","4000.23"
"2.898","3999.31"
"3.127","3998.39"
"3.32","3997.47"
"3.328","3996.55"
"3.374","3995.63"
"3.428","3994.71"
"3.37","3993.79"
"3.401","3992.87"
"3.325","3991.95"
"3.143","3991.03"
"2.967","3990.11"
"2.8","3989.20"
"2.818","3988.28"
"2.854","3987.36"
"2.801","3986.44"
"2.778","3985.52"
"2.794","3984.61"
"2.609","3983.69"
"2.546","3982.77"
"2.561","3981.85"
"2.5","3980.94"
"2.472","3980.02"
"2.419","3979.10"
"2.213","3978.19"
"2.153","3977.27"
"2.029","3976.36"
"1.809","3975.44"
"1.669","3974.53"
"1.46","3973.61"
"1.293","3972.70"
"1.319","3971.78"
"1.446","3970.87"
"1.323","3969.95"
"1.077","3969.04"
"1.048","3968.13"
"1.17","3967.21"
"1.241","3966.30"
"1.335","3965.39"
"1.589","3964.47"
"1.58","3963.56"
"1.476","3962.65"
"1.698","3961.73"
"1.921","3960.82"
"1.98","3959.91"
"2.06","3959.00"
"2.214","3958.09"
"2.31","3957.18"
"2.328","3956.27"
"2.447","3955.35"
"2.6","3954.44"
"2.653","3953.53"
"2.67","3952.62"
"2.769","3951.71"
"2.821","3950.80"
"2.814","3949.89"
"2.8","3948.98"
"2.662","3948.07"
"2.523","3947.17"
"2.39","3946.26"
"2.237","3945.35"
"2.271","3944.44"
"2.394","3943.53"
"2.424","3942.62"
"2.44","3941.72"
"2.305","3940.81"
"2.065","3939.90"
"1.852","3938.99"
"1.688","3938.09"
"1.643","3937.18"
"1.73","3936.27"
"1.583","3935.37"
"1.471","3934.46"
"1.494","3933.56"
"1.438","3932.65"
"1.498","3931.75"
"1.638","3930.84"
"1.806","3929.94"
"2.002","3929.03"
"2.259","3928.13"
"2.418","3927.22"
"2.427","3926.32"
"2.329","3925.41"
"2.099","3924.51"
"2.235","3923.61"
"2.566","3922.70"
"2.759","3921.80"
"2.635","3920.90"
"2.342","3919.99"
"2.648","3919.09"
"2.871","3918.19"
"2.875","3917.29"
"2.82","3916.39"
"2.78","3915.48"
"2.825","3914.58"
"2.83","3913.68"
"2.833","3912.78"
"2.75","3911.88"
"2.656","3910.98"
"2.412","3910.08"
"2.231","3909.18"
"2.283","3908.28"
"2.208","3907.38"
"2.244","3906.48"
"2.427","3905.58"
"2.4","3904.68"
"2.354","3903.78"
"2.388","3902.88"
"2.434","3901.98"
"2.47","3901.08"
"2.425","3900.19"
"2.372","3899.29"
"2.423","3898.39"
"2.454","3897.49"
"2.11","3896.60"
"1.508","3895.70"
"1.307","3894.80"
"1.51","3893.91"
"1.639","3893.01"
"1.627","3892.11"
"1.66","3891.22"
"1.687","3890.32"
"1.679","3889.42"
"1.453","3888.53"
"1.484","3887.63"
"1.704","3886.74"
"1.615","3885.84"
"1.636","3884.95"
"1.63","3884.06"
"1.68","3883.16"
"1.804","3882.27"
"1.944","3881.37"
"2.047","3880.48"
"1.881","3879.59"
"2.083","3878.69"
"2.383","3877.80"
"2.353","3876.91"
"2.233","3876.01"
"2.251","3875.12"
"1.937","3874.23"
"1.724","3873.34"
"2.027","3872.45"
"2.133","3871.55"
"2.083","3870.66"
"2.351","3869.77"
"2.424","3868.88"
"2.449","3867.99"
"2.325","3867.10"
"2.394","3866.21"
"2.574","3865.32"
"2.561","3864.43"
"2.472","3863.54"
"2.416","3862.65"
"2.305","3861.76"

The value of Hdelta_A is 6.76 angstroms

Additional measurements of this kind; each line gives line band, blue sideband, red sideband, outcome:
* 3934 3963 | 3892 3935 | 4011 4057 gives 3.4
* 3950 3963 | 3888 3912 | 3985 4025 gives 1.9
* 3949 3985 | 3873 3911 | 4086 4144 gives 3.4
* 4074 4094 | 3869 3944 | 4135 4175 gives -1.0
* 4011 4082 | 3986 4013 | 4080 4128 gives -4.6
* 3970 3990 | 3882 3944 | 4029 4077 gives 2.6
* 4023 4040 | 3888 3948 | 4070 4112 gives -4.8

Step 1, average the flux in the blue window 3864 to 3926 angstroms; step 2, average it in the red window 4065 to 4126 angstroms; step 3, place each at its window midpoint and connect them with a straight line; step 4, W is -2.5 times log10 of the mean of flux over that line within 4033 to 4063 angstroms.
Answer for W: -0.19 mag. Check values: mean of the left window 2.21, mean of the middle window 3.08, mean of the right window 2.7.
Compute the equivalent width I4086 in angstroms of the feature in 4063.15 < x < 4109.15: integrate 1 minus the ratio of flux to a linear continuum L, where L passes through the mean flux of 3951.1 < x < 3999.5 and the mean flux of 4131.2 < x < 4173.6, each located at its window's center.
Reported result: 1.4 angstroms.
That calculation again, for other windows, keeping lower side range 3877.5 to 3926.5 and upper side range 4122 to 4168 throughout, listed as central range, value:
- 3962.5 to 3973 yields 4.8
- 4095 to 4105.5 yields 2.8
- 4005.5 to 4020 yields -3.8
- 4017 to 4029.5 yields -2.9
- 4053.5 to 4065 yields -0.6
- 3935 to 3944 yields 1.2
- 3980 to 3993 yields -1.7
